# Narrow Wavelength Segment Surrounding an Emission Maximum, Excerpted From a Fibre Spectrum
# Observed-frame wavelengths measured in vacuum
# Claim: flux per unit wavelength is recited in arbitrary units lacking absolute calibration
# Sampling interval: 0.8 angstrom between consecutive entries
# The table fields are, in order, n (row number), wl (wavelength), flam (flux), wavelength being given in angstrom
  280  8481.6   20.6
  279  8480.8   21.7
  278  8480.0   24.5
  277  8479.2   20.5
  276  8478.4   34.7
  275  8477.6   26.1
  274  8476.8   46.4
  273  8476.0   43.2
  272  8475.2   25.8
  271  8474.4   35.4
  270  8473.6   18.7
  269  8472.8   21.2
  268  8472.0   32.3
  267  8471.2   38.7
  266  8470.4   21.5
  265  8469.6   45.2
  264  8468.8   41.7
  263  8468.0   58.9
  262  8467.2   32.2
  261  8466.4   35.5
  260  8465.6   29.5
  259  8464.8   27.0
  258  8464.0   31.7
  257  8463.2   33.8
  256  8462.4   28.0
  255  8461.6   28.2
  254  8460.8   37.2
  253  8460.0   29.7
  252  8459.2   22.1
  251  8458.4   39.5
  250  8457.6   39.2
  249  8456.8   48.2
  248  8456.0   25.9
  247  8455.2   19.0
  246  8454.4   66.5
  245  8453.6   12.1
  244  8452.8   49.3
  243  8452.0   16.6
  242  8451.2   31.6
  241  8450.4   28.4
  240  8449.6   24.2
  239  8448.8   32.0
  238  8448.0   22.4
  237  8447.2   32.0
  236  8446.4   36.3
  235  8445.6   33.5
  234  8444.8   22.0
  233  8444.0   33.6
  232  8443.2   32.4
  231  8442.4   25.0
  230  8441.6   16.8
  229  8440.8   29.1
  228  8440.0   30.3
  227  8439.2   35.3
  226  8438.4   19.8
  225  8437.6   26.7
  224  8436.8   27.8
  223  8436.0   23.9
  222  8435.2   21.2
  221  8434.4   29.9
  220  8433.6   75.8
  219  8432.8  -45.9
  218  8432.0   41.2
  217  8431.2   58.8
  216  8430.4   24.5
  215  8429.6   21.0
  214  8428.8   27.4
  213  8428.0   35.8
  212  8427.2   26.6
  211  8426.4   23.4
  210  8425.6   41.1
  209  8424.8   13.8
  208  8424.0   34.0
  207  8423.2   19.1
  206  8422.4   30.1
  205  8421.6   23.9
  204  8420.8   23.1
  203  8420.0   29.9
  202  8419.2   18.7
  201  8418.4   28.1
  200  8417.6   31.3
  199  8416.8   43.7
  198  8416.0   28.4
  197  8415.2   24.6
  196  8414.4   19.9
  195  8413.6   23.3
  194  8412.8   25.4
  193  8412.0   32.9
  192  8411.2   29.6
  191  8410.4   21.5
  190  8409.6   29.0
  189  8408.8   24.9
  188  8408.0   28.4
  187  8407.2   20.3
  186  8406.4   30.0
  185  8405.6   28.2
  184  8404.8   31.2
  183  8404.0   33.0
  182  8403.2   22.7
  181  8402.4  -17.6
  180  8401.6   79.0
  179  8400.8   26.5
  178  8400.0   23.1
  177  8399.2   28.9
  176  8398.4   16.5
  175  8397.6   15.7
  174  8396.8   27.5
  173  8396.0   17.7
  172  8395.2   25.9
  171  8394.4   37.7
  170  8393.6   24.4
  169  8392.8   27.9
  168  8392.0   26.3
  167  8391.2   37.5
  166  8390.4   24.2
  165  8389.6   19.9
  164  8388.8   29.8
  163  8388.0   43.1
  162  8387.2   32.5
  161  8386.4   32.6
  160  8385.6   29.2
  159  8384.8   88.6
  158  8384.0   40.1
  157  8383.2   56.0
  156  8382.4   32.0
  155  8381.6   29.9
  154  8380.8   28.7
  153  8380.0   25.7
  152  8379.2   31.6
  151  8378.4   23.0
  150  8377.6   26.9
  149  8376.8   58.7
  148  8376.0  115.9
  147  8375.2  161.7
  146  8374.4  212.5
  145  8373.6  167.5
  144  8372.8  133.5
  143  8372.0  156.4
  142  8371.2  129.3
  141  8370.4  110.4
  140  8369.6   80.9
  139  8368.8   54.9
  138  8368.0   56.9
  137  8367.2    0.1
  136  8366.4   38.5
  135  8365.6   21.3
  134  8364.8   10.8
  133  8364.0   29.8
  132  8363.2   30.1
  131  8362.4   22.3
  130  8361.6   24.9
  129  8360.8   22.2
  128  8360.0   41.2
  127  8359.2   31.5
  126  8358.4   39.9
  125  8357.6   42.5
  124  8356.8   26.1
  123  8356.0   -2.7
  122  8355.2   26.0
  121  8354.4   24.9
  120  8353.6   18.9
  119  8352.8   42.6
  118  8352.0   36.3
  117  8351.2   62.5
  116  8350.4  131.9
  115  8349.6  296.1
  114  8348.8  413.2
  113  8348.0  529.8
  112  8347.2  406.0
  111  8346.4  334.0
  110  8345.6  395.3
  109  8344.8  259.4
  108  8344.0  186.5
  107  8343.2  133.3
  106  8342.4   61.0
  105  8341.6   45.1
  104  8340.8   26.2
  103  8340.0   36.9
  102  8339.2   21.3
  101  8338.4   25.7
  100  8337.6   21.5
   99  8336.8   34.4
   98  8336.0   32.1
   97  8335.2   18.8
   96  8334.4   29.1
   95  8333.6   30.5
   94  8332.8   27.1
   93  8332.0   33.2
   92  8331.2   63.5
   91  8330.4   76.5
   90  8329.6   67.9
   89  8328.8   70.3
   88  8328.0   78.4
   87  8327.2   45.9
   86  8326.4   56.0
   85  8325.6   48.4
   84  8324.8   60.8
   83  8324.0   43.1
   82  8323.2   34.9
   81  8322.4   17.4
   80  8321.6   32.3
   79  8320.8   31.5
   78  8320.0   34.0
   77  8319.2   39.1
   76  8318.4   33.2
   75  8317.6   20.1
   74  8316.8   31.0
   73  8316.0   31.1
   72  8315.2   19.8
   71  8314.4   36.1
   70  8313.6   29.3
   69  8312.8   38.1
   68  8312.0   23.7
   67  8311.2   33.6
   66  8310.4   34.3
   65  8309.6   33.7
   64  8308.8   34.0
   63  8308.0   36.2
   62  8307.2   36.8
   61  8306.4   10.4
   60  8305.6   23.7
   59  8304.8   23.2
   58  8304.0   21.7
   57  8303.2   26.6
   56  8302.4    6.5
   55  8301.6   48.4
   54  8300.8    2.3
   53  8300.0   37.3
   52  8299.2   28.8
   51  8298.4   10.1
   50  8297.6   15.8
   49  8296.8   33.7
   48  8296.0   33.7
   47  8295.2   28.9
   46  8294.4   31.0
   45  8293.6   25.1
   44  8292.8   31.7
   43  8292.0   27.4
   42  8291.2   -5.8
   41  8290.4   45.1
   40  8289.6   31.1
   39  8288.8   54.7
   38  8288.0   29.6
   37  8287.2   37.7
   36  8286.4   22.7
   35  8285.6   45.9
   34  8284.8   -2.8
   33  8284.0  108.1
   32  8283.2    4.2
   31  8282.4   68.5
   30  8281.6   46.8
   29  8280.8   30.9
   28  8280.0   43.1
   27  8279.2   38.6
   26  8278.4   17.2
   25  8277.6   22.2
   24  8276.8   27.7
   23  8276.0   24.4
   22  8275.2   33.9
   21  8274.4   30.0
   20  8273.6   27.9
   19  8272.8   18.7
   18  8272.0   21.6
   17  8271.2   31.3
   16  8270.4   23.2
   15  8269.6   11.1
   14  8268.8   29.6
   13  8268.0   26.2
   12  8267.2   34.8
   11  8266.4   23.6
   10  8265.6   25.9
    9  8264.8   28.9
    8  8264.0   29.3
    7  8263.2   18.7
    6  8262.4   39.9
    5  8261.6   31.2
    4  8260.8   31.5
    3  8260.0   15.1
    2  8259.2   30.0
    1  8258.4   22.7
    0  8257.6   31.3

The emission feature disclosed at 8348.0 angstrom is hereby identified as H-alpha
